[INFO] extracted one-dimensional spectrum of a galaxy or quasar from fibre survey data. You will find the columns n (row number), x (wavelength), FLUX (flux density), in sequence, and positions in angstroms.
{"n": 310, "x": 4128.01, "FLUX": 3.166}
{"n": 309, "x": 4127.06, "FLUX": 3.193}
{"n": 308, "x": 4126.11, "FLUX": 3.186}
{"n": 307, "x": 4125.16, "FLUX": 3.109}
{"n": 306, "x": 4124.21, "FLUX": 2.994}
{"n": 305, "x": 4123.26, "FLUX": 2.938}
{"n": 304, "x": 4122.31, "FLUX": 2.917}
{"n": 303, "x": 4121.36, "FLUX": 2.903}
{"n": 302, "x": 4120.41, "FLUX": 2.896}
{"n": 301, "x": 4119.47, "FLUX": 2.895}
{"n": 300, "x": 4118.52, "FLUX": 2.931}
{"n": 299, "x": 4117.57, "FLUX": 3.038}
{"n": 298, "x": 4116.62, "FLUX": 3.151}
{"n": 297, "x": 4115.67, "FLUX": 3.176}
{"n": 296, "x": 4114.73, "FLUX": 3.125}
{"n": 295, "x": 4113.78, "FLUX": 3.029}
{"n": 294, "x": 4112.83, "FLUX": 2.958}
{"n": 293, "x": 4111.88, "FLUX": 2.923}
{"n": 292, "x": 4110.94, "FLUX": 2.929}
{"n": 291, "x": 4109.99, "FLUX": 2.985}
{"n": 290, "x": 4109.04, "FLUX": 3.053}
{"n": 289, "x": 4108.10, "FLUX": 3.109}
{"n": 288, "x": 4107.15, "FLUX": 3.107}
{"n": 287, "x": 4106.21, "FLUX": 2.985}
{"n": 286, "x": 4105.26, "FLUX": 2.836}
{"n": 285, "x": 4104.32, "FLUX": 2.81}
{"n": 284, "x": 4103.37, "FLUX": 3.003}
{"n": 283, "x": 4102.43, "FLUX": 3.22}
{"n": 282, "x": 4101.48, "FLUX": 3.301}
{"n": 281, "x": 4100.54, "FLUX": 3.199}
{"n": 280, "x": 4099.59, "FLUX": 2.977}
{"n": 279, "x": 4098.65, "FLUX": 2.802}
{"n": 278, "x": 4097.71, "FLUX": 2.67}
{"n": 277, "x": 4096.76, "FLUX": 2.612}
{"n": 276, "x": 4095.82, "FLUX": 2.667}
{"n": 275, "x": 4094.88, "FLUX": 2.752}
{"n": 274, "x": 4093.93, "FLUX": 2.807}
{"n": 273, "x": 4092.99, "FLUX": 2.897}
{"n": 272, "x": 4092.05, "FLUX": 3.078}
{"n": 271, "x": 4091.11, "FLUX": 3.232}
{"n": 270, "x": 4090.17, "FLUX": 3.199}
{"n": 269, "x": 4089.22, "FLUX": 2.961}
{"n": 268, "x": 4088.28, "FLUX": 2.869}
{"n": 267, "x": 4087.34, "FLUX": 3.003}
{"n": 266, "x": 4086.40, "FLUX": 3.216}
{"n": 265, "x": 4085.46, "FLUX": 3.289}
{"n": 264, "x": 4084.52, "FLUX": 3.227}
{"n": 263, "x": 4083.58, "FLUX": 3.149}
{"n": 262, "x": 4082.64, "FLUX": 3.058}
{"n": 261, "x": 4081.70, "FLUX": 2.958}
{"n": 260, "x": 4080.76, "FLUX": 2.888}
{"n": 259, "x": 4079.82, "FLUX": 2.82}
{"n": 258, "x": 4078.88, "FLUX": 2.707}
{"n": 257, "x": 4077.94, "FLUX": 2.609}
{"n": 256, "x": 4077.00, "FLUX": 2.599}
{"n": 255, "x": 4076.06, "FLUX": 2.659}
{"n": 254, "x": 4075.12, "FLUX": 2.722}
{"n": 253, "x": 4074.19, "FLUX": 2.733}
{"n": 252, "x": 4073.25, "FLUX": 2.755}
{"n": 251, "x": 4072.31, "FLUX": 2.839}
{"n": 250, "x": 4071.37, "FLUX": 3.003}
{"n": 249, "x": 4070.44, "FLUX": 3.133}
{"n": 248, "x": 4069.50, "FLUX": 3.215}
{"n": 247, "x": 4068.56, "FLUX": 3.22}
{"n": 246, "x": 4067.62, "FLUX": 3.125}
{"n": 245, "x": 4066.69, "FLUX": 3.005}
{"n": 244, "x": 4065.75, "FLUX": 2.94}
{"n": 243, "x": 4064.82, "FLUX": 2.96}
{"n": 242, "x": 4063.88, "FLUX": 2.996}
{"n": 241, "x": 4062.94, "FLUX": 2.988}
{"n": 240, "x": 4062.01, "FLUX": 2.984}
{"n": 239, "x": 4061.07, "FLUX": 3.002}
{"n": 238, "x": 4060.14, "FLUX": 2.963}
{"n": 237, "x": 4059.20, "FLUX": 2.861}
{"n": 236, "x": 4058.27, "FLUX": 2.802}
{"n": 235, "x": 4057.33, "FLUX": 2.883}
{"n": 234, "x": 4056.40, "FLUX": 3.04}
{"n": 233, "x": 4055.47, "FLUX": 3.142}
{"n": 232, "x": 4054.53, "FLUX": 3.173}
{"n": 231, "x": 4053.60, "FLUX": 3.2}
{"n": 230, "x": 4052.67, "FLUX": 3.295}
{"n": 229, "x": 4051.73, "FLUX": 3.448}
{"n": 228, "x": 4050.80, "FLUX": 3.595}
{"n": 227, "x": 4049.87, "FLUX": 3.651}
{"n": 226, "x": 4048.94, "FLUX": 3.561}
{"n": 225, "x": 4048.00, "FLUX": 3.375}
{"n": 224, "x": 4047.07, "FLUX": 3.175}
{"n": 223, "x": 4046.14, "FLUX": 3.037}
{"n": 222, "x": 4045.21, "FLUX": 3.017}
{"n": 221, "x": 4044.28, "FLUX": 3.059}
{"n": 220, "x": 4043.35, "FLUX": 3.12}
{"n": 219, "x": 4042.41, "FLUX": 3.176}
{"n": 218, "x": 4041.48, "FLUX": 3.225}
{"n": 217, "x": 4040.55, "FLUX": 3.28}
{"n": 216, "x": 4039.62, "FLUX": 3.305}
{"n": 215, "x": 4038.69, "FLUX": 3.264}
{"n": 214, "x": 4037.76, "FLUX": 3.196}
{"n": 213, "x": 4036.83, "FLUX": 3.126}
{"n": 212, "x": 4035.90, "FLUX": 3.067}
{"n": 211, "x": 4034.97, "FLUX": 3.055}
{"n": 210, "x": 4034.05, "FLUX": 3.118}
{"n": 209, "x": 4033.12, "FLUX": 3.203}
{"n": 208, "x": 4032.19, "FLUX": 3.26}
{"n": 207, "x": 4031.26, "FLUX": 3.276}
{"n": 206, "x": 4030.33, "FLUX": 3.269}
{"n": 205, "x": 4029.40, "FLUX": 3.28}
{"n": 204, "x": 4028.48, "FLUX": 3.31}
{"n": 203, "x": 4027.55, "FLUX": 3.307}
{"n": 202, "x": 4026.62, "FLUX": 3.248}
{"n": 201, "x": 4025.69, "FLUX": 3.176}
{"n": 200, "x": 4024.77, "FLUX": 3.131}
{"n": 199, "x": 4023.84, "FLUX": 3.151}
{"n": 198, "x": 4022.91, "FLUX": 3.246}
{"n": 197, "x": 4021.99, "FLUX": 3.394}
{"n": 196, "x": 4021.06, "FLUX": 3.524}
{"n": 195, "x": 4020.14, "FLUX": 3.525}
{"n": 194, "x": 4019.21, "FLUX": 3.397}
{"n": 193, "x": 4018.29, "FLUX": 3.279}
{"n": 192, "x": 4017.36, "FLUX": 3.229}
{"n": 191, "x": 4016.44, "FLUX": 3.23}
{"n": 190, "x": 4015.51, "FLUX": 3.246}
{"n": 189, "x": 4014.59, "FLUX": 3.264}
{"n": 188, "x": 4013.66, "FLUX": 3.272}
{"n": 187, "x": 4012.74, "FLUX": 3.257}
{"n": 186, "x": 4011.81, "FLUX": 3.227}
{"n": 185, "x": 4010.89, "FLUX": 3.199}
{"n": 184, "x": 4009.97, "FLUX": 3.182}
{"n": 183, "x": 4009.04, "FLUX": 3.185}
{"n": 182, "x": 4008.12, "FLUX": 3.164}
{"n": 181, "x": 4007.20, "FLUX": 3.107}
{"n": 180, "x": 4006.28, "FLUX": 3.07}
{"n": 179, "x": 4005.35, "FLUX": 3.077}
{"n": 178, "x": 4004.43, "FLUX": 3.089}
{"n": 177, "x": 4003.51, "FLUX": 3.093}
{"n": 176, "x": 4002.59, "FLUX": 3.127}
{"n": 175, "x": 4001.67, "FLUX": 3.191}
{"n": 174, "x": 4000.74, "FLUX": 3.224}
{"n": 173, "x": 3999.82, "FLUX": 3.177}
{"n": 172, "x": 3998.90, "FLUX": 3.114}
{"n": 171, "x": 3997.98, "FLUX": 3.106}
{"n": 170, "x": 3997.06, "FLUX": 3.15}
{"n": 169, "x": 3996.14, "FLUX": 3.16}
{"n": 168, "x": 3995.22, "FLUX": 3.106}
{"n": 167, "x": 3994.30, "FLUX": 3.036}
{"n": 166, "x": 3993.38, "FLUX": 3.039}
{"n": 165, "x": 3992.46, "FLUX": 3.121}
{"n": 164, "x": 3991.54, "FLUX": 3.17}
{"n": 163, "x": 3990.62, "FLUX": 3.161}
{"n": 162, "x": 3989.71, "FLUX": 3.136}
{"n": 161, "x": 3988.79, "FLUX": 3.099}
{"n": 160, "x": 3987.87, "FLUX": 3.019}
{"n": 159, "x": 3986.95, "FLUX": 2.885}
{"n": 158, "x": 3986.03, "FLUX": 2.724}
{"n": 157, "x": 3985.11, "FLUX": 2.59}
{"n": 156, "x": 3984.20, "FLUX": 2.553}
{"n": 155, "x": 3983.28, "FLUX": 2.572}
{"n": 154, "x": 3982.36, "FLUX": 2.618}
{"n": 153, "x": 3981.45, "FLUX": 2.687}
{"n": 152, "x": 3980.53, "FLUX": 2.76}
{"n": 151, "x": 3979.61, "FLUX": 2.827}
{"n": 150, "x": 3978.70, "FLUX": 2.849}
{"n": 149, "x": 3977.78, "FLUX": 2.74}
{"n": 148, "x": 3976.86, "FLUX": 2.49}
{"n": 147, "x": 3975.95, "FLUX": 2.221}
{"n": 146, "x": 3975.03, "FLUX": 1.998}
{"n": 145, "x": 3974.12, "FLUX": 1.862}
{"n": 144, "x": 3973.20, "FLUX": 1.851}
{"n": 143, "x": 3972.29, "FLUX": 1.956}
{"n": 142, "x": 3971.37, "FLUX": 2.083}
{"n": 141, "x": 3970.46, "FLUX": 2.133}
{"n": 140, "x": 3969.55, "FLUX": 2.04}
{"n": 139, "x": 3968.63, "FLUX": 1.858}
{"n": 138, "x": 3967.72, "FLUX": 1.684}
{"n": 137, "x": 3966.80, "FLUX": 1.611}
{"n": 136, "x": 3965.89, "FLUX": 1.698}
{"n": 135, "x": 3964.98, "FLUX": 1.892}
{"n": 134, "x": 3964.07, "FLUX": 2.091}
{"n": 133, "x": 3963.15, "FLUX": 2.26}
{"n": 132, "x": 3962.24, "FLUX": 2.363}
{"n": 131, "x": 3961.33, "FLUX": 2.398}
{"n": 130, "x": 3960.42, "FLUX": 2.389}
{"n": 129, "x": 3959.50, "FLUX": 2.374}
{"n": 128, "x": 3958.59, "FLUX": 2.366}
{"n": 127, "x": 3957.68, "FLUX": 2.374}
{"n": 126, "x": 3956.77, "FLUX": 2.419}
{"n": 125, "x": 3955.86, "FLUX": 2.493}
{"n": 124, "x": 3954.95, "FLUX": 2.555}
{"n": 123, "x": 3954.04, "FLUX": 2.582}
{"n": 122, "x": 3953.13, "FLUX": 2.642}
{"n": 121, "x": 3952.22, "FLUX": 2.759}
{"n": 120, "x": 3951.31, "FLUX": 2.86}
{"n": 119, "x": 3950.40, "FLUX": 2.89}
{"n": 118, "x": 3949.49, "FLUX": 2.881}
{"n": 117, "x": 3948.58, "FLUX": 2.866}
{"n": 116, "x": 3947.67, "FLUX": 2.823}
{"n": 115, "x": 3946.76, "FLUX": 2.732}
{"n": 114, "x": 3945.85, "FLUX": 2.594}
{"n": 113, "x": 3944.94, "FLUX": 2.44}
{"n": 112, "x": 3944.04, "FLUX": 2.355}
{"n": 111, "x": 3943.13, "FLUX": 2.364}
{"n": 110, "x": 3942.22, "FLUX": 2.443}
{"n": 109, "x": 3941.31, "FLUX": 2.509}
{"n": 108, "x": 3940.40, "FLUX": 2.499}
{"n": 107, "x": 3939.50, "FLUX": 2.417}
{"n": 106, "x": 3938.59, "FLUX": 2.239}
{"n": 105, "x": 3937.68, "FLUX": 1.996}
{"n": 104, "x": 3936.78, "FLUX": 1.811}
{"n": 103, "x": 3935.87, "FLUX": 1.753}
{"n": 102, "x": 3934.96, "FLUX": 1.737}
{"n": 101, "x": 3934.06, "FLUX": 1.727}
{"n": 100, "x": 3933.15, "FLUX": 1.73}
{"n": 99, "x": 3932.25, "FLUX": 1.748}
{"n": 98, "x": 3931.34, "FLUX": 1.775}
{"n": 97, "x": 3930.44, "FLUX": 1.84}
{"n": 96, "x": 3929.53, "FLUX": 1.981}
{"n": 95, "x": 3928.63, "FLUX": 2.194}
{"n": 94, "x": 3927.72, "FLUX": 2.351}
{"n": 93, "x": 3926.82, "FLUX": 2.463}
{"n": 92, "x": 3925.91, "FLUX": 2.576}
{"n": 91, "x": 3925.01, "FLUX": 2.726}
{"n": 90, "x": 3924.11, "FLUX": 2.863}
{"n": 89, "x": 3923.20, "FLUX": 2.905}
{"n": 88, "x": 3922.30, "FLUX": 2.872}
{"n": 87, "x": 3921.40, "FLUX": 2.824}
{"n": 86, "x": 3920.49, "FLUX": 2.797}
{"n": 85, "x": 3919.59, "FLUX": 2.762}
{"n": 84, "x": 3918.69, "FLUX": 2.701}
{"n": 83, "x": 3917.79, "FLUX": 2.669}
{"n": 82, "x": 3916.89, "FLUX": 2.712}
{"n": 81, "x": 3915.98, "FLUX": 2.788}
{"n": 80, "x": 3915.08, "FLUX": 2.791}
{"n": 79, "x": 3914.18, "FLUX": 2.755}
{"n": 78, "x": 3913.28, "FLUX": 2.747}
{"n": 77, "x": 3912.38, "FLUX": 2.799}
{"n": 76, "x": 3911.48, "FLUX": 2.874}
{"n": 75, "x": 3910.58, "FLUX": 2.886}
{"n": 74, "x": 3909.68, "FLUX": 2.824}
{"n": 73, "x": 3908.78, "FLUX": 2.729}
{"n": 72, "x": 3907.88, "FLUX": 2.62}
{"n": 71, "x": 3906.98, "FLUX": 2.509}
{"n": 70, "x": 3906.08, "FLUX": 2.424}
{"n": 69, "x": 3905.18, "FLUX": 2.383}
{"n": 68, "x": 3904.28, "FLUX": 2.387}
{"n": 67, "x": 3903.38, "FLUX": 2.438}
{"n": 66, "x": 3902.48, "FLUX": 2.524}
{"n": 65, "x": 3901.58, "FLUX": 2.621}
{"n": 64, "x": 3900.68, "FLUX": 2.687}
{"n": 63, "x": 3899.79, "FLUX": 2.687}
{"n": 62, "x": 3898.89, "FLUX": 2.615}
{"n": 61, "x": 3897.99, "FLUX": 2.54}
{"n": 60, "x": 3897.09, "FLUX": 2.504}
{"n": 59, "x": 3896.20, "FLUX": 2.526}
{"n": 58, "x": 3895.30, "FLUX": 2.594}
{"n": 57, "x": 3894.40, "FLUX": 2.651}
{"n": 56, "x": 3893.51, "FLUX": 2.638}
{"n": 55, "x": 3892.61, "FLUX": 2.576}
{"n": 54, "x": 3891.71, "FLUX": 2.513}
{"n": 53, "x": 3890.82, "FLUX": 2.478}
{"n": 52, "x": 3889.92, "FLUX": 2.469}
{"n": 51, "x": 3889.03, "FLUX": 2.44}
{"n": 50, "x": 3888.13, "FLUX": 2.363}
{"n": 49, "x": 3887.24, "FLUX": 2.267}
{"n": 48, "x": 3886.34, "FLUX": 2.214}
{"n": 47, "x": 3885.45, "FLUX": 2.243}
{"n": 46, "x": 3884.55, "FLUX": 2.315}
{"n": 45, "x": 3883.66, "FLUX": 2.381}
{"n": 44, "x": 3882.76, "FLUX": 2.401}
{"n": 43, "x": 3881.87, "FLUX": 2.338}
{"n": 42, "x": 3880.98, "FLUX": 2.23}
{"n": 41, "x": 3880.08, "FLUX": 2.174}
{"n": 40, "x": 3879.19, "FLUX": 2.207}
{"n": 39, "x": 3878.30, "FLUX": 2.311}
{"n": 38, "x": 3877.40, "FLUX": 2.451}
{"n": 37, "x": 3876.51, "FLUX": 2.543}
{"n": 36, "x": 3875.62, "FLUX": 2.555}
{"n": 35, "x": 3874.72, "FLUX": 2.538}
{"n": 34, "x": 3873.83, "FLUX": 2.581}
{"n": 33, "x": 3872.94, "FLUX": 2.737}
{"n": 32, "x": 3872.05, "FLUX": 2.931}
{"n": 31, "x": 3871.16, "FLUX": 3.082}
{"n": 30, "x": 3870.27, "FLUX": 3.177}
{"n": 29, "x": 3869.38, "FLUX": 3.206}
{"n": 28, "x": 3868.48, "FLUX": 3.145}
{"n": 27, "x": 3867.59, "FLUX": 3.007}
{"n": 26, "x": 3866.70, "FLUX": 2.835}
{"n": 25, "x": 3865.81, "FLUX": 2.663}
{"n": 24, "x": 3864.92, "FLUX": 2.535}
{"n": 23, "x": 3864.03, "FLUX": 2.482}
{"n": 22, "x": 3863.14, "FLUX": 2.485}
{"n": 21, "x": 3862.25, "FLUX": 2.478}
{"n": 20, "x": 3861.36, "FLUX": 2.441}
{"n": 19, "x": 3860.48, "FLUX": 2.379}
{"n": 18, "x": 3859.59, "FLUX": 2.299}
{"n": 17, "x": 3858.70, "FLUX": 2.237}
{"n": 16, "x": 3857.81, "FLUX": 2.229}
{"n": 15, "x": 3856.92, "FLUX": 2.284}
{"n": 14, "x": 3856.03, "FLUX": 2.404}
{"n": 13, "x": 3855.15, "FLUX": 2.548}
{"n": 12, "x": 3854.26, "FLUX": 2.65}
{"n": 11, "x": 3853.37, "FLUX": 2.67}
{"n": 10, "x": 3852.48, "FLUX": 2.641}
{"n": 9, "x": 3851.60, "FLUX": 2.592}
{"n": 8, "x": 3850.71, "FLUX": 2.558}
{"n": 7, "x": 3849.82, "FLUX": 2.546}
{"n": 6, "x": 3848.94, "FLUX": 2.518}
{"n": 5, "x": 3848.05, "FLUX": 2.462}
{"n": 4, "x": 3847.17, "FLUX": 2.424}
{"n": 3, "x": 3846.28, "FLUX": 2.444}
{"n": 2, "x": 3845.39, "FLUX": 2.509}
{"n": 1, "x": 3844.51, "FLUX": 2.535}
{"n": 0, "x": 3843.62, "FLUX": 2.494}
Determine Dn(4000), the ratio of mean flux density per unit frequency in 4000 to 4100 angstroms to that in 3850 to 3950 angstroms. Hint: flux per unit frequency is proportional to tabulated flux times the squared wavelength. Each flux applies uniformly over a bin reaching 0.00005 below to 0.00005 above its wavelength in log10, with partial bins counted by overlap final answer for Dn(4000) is 1.3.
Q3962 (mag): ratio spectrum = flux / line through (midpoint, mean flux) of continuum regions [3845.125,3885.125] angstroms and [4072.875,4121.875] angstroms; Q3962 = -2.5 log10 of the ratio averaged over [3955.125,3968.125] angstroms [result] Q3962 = 0.24 mag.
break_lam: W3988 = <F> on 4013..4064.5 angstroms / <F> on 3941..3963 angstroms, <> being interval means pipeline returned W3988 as 1.25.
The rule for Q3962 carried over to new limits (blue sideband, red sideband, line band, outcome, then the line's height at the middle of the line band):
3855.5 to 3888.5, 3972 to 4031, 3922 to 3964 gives 0.17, 2.79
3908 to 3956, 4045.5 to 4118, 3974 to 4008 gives -0.08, 2.71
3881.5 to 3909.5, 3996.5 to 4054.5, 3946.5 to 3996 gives 0.16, 2.92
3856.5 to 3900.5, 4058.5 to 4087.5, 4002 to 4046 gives -0.13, 2.85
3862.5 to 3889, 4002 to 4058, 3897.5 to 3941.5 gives 0.12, 2.75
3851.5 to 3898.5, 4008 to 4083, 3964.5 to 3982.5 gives 0.30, 2.88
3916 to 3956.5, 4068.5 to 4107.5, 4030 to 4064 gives -0.13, 2.81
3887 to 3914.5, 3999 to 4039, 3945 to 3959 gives 0.08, 2.86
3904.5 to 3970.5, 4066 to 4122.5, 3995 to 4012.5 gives -0.19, 2.65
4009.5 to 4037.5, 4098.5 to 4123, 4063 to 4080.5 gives 0.08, 3.12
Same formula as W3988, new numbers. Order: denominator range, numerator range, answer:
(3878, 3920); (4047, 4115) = 1.19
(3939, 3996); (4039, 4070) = 1.25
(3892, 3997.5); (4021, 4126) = 1.22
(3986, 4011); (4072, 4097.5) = 0.93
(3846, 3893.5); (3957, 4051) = 1.15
